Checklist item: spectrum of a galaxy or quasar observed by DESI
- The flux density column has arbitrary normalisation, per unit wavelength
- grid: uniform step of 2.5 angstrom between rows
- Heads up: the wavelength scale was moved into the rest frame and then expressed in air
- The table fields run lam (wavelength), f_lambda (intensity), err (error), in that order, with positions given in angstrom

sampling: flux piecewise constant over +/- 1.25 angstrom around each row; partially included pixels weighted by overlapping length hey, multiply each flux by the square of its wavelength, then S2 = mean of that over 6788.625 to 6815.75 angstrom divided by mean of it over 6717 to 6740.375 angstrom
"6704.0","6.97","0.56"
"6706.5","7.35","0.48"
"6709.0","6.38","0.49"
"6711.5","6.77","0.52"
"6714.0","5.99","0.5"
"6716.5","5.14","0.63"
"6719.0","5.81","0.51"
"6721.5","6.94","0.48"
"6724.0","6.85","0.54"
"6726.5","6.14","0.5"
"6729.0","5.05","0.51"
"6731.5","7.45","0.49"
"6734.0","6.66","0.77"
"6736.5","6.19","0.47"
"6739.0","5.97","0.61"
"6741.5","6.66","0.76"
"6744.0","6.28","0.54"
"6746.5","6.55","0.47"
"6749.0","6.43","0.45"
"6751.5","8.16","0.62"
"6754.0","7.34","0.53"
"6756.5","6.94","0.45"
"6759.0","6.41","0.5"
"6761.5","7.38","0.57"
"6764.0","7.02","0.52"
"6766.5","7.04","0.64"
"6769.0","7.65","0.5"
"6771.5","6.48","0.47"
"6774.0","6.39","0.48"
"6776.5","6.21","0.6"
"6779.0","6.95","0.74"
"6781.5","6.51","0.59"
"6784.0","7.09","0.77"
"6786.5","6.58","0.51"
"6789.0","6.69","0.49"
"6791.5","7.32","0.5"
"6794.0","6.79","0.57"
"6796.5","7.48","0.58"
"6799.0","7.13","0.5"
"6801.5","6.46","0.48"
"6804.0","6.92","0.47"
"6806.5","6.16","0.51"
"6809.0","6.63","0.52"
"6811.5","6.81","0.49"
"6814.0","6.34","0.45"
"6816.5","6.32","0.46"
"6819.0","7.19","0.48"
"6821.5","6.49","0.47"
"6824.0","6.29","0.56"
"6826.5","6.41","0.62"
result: 1.10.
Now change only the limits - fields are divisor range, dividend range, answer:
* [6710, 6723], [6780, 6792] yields 1.13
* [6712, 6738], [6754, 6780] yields 1.12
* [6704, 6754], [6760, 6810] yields 1.07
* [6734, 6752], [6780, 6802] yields 1.07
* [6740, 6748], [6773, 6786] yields 1.03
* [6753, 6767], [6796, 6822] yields 0.97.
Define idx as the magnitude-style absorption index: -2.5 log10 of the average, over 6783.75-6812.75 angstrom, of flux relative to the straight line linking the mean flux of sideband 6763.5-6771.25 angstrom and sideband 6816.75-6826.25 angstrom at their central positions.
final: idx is 0.001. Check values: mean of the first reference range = 7.16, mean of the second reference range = 6.6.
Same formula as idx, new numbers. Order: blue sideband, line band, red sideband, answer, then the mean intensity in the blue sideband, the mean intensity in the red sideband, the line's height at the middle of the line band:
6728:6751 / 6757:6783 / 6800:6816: -0.053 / 6.43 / 6.55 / 6.49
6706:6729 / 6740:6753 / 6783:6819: -0.059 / 6.27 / 6.78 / 6.45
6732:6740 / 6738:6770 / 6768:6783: -0.062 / 6.39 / 6.69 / 6.53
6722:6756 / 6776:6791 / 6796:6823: -0.010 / 6.61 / 6.7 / 6.66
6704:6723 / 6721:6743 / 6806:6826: 0.000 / 6.39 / 6.54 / 6.42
